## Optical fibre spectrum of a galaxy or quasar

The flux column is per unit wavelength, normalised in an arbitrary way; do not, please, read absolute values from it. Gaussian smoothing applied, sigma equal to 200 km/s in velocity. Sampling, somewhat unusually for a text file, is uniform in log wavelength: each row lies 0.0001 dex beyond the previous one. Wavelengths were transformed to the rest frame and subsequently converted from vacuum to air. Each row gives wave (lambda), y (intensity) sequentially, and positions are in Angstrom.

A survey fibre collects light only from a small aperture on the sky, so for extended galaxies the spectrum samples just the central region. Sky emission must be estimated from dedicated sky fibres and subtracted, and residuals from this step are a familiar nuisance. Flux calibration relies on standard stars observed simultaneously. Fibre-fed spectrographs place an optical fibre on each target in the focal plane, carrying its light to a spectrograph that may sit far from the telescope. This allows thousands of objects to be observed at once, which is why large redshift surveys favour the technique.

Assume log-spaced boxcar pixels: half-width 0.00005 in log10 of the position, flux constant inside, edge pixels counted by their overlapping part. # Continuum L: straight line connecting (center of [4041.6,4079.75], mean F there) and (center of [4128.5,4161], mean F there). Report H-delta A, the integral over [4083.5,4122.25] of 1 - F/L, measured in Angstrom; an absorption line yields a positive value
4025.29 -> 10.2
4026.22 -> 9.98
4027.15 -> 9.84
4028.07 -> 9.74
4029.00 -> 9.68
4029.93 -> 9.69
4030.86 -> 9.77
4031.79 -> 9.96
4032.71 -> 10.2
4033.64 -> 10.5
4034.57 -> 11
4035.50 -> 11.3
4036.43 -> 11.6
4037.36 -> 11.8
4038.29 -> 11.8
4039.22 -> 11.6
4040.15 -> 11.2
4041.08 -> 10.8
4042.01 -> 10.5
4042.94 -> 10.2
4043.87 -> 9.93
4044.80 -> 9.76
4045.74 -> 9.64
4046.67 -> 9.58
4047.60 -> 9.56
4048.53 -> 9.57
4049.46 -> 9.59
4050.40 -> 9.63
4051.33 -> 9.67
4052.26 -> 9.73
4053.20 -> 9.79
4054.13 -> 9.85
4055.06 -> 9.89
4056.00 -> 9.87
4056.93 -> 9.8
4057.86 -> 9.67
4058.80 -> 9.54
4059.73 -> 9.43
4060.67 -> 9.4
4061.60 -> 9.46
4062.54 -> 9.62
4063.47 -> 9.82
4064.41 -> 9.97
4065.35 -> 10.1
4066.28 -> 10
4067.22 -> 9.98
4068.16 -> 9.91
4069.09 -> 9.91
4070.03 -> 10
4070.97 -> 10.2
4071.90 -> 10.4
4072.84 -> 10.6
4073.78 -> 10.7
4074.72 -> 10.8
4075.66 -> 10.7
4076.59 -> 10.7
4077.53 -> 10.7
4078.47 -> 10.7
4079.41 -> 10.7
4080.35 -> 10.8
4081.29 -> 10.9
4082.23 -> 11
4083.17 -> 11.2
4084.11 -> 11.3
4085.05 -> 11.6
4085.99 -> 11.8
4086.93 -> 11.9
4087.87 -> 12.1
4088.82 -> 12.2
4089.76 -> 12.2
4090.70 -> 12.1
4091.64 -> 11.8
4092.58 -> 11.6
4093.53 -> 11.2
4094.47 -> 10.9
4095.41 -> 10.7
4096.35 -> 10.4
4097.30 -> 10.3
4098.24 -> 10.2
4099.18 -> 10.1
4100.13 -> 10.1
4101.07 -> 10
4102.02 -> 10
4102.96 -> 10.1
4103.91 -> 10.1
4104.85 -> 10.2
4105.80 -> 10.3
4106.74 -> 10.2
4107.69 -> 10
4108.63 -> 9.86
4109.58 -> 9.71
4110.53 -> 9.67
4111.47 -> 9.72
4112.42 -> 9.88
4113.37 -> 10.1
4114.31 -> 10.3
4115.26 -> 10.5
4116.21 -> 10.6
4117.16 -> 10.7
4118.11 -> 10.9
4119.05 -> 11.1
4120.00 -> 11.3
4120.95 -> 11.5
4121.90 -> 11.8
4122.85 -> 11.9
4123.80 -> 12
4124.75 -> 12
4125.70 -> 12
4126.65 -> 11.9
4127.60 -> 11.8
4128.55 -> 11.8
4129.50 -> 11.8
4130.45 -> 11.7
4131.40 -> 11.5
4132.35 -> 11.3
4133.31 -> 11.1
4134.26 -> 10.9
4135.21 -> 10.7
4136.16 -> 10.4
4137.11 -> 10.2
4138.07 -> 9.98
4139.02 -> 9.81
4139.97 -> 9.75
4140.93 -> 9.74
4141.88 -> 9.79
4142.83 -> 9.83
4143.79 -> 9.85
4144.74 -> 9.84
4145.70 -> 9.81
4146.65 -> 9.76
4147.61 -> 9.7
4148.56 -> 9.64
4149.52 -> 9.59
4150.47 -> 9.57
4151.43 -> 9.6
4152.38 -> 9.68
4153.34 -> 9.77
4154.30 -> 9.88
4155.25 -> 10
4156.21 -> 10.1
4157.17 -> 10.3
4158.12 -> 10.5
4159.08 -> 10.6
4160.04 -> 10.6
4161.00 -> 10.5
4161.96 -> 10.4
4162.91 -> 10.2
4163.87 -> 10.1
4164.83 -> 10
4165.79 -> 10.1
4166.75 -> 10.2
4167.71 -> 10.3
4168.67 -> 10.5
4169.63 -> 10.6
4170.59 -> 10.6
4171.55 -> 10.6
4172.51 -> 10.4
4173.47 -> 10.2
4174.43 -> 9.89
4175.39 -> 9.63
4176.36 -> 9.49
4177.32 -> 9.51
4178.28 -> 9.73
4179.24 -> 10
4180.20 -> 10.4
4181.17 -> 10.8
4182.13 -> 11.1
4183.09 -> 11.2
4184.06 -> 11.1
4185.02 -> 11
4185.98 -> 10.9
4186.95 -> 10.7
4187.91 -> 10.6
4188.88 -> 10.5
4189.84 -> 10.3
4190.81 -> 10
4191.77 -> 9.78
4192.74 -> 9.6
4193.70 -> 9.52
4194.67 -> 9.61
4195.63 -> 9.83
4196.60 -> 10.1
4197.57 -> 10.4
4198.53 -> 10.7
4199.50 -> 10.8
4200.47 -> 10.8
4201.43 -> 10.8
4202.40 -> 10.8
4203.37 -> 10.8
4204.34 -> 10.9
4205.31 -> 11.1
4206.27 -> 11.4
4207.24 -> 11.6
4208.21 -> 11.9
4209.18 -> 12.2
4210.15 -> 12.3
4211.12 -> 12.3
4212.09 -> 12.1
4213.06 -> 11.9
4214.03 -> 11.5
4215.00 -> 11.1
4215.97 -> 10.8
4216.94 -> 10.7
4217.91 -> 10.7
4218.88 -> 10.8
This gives -2.4 Angstrom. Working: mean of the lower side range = 9.99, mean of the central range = 10.8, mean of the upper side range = 10.2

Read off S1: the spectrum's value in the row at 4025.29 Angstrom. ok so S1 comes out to 10.2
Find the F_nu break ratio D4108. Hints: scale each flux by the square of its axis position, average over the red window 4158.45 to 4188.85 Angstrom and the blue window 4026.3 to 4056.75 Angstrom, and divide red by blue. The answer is 1.1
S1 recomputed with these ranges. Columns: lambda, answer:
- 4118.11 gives 10.9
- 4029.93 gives 9.69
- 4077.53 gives 10.7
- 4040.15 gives 11.2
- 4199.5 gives 10.8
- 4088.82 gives 12.2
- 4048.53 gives 9.57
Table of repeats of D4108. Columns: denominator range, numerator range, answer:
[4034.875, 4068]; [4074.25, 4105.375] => 1.10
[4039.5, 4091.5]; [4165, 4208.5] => 1.07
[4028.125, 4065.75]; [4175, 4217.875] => 1.14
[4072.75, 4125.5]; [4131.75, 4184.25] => 0.97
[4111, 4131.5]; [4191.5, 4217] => 1.02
